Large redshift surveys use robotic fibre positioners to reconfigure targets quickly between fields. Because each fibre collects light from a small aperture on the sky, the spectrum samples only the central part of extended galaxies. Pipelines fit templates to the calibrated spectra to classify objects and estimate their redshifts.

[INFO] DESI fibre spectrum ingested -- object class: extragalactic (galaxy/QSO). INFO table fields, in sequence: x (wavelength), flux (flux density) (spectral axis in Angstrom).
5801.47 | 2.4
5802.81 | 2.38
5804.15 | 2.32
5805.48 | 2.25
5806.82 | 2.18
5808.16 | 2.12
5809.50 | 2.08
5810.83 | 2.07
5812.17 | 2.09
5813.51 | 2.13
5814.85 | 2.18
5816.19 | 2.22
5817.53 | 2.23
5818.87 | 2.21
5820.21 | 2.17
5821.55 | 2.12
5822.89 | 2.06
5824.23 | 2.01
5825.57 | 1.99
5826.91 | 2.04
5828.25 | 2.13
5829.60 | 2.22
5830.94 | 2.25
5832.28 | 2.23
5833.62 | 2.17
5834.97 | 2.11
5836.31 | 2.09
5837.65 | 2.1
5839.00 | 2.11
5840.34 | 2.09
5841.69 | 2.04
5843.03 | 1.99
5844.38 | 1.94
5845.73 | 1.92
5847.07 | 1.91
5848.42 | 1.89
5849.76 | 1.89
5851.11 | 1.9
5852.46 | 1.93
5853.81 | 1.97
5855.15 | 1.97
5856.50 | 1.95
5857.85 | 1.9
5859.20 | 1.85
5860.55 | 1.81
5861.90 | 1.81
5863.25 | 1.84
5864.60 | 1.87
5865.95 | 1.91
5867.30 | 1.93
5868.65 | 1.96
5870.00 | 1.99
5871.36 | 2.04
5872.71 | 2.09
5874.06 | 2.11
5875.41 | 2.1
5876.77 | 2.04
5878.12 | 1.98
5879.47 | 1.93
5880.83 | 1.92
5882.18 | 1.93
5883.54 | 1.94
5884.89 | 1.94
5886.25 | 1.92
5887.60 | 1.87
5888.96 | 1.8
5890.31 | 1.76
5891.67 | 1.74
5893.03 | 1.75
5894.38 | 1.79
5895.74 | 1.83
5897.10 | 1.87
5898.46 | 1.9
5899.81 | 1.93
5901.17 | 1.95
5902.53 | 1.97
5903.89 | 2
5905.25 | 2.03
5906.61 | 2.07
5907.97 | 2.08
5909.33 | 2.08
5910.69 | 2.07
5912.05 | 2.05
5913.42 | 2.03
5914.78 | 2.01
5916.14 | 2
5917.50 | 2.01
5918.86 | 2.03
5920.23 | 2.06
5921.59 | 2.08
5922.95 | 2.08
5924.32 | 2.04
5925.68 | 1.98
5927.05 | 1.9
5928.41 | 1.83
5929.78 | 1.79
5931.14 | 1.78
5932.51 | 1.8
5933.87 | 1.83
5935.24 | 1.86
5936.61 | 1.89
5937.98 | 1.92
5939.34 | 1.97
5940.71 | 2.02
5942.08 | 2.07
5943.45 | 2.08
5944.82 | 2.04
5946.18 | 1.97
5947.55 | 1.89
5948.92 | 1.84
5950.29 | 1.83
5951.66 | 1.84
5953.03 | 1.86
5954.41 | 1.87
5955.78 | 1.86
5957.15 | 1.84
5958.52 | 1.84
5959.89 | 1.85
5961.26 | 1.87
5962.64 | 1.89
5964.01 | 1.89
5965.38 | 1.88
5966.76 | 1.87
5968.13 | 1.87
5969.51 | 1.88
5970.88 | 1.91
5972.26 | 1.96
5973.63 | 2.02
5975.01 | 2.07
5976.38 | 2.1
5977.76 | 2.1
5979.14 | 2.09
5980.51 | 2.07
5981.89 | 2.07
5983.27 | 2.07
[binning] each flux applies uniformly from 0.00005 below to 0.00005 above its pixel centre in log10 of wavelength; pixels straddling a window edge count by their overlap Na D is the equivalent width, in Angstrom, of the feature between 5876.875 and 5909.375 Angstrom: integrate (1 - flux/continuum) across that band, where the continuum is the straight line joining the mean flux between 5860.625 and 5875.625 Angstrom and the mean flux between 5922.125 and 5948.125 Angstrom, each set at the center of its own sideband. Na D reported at 0.6 Angstrom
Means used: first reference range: 1.96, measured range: 1.92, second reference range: 1.93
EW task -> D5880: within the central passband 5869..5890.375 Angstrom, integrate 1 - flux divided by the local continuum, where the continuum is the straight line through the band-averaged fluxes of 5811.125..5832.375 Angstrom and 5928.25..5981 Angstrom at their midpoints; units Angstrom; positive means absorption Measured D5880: 0.8 Angstrom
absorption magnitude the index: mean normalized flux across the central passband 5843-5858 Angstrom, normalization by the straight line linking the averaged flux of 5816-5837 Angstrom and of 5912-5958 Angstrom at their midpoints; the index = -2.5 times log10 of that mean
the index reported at 0.090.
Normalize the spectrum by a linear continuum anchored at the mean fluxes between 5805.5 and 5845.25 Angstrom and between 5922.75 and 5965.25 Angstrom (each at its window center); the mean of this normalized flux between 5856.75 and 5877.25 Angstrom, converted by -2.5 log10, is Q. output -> 0.05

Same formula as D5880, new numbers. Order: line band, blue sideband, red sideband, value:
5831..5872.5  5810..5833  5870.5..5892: 1.36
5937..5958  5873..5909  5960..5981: 0.29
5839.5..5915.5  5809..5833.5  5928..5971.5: 3.16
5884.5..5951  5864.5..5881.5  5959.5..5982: 1.35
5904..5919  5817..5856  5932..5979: -0.52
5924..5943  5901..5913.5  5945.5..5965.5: 0.38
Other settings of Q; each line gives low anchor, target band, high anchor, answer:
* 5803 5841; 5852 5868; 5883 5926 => 0.09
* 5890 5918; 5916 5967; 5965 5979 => 0.02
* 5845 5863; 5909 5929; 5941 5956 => -0.05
